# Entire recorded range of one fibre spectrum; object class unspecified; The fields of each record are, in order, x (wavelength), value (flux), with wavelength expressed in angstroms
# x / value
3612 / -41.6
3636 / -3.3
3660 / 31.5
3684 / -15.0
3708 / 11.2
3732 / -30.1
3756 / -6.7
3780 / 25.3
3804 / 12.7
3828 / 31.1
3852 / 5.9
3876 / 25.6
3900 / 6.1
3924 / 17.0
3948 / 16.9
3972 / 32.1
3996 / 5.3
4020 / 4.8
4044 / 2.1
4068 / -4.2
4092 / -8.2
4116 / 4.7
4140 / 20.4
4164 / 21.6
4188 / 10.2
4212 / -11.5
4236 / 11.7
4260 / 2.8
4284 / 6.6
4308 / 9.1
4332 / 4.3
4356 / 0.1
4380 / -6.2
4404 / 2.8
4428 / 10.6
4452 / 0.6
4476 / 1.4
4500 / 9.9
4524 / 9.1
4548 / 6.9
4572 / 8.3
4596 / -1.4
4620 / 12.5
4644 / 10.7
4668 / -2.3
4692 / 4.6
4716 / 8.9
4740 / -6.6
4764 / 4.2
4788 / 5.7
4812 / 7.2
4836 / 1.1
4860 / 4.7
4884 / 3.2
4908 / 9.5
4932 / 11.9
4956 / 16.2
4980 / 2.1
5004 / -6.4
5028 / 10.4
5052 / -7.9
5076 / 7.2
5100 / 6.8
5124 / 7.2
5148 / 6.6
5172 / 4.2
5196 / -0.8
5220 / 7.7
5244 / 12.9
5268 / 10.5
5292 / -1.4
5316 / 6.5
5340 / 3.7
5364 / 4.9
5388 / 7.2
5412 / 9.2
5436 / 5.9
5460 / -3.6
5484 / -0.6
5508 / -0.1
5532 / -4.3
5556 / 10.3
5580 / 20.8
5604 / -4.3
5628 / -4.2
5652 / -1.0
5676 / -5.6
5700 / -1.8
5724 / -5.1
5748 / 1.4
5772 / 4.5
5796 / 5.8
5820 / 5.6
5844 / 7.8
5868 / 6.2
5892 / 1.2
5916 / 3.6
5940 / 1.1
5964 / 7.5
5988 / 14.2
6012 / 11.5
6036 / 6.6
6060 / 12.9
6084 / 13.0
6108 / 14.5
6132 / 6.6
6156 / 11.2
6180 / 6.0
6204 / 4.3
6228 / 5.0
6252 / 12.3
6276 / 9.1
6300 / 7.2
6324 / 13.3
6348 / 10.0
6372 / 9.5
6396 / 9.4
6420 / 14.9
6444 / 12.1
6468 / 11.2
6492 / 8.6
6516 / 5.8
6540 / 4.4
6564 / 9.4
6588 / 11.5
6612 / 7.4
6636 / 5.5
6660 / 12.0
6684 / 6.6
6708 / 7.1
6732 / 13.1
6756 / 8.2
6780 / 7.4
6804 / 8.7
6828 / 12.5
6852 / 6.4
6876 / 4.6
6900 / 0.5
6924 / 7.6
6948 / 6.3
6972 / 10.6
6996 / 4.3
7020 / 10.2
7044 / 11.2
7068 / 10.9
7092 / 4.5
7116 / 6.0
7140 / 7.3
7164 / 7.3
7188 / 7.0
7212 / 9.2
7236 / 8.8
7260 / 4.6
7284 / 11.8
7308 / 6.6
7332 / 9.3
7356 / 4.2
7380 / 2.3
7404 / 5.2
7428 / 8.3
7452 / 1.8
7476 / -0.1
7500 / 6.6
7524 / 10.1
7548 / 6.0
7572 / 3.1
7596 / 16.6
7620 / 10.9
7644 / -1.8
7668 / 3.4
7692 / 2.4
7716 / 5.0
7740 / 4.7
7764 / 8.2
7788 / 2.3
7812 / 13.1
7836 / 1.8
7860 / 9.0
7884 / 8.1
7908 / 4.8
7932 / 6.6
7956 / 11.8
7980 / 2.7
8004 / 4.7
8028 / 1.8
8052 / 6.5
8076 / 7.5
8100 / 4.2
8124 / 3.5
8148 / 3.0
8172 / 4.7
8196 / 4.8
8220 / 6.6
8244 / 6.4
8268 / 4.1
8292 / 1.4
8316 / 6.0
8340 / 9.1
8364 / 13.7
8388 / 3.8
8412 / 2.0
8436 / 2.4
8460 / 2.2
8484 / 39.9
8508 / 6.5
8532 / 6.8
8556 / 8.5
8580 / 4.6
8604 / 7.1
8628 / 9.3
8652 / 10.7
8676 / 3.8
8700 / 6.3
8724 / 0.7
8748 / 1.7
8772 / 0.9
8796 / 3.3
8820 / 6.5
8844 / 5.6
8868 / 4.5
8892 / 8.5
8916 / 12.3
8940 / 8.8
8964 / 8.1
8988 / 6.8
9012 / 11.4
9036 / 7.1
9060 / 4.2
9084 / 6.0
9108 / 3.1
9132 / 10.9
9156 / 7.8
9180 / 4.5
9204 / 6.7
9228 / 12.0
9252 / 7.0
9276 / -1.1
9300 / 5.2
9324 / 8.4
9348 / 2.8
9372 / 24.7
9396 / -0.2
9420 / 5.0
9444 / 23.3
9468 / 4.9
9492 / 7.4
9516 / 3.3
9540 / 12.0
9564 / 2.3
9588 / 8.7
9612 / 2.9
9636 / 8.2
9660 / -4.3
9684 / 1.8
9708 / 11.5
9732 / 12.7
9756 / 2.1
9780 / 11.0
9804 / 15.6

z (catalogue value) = 1.28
